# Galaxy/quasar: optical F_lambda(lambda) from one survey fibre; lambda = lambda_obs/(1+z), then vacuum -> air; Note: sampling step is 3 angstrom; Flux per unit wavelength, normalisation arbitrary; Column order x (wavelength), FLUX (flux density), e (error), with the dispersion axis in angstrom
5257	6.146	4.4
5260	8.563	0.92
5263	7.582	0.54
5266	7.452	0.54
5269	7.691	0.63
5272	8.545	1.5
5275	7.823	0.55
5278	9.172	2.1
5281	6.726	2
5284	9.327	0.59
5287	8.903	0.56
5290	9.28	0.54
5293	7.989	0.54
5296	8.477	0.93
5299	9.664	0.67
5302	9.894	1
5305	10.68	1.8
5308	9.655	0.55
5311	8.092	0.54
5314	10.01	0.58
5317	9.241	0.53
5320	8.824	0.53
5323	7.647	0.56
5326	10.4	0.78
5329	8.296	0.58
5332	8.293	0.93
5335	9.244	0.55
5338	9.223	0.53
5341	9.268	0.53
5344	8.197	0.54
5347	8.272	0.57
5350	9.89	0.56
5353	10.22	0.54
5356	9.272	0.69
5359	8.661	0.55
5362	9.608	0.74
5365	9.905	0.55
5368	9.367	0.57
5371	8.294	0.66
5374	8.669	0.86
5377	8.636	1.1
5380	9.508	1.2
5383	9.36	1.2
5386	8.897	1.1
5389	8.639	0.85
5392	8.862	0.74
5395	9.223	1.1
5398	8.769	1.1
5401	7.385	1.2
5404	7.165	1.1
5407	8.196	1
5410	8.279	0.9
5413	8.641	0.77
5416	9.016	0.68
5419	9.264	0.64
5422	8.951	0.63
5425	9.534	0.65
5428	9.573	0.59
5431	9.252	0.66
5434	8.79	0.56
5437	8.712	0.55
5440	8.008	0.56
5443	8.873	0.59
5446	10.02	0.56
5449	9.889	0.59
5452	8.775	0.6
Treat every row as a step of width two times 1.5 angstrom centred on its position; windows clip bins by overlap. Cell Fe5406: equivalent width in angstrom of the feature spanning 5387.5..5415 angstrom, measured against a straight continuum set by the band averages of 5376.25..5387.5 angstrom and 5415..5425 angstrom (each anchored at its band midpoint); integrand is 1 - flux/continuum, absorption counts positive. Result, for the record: 2.3 angstrom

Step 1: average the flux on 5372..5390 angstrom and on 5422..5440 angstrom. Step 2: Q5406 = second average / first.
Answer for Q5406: 1.0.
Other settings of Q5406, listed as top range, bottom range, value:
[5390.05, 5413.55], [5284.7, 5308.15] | 0.89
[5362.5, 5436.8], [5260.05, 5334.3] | 1.01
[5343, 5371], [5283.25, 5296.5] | 1.05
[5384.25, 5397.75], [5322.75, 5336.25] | 1.00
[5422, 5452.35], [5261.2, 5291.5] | 1.11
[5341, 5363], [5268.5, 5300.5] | 1.07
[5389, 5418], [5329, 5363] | 0.93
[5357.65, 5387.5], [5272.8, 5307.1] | 1.02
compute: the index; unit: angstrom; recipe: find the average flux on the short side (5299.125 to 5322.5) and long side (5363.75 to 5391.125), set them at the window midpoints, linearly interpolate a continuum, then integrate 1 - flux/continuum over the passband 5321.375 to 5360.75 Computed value 1.0 angstrom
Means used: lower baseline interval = 9.42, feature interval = 8.99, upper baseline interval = 9.02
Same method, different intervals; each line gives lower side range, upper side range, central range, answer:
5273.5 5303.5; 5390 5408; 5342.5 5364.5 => -1.9 angstrom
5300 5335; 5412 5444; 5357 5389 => 0.0 angstrom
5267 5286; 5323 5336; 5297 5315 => -2.2 angstrom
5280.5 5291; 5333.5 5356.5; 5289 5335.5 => -1.0 angstrom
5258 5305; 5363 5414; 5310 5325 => -0.5 angstrom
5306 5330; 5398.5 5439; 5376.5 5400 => -0.5 angstrom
